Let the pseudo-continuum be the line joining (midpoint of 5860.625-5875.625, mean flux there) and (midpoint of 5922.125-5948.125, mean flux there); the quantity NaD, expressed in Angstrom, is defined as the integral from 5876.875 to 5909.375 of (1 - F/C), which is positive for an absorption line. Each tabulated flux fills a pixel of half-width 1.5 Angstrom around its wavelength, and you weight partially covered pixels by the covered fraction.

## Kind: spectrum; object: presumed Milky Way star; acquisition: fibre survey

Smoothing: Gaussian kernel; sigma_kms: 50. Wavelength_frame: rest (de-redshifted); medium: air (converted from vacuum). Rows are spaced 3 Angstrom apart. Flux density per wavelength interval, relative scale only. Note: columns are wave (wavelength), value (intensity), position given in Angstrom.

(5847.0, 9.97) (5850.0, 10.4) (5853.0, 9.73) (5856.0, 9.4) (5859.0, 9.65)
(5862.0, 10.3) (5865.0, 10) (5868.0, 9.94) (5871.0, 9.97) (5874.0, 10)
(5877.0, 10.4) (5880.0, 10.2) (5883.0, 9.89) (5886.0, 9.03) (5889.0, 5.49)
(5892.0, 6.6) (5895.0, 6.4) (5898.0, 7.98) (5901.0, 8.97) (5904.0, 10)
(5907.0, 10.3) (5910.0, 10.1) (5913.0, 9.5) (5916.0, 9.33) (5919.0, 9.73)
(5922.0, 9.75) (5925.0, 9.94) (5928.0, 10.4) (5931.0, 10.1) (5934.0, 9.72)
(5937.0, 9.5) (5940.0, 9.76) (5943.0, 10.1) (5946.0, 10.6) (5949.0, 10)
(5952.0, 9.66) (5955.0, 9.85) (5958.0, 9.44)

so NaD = 4.5 Angstrom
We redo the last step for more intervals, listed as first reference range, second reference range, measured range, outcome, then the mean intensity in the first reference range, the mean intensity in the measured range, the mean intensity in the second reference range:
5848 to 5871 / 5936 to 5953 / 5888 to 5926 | 4.35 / 9.92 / 8.8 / 9.96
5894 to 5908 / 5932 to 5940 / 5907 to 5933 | -1.77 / 8.76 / 9.88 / 9.67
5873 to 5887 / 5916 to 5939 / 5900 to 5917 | 0.25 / 9.93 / 9.73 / 9.84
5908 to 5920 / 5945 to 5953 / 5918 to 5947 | -0.17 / 9.69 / 9.95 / 10.1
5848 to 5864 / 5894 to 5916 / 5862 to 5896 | 1.97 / 9.9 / 9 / 9.12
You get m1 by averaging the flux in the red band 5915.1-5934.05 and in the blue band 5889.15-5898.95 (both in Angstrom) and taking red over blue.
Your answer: 1.47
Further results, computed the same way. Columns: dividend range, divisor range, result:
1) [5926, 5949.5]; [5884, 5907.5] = 1.25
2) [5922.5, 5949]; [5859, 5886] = 1.00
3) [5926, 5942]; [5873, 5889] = 1.04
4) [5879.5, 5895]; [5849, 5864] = 0.80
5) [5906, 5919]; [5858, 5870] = 0.98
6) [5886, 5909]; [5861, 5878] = 0.80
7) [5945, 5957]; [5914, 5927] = 1.03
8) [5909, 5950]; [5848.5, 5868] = 1.00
